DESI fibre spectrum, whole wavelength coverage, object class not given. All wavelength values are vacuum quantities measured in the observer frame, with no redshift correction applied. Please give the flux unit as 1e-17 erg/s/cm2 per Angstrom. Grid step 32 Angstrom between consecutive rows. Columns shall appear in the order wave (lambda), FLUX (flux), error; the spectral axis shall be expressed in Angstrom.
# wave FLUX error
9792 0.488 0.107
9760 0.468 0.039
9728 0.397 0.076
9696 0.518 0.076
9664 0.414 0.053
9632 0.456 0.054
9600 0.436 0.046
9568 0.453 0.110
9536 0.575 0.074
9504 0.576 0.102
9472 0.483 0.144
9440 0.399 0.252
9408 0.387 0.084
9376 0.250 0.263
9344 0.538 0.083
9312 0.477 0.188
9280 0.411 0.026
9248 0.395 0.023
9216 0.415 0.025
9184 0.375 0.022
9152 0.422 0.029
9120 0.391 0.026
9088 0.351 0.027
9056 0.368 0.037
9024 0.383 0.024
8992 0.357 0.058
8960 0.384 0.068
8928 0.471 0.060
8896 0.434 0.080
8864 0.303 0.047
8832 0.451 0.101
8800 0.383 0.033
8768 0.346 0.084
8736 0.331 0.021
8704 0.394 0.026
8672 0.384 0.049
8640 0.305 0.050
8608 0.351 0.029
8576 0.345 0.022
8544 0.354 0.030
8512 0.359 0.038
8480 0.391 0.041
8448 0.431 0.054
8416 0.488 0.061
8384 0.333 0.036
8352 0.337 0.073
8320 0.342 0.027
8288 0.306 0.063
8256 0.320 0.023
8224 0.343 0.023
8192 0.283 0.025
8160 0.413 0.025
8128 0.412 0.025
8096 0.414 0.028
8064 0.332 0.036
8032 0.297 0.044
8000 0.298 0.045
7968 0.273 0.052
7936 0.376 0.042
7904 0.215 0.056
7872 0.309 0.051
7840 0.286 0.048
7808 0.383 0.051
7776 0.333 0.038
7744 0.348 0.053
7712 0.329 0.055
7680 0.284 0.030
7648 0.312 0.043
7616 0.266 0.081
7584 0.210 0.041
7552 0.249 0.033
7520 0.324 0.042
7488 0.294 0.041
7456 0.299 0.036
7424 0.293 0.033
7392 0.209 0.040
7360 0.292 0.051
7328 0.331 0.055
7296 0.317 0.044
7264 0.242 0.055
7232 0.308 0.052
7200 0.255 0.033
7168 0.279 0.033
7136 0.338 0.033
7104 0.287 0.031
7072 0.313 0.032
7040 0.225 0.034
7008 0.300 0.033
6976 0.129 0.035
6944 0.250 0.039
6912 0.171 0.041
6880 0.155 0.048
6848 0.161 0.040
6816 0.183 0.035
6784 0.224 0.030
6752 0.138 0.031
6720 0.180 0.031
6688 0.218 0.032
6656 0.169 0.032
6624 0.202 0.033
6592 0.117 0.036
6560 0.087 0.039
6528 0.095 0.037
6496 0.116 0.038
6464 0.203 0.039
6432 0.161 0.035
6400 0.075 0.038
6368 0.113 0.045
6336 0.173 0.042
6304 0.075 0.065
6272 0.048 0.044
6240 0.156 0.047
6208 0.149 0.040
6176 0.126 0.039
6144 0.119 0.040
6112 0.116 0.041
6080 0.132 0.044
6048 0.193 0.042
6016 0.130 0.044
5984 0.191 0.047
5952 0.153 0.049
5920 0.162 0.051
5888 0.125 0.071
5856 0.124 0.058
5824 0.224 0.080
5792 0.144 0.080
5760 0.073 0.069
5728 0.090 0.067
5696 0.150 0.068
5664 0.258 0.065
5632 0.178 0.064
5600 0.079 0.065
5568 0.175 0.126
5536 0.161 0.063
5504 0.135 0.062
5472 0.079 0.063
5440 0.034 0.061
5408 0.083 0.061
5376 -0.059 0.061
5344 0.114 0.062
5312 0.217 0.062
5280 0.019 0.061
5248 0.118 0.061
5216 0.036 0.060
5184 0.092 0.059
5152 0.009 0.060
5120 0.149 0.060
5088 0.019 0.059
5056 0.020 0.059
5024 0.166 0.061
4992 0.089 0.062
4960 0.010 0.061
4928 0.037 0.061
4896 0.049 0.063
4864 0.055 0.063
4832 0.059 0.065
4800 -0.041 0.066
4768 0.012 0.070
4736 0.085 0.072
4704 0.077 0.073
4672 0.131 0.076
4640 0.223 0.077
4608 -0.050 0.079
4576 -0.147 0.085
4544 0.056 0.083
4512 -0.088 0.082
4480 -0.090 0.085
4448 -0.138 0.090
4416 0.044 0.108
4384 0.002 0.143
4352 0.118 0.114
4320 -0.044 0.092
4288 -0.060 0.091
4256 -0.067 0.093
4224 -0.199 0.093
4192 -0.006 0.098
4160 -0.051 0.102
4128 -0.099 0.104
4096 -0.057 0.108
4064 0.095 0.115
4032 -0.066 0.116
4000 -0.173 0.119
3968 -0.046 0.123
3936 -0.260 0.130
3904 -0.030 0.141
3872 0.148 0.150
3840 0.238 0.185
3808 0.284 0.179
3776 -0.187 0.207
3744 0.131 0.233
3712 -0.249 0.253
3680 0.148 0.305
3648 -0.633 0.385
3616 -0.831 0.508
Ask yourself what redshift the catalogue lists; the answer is 0.76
